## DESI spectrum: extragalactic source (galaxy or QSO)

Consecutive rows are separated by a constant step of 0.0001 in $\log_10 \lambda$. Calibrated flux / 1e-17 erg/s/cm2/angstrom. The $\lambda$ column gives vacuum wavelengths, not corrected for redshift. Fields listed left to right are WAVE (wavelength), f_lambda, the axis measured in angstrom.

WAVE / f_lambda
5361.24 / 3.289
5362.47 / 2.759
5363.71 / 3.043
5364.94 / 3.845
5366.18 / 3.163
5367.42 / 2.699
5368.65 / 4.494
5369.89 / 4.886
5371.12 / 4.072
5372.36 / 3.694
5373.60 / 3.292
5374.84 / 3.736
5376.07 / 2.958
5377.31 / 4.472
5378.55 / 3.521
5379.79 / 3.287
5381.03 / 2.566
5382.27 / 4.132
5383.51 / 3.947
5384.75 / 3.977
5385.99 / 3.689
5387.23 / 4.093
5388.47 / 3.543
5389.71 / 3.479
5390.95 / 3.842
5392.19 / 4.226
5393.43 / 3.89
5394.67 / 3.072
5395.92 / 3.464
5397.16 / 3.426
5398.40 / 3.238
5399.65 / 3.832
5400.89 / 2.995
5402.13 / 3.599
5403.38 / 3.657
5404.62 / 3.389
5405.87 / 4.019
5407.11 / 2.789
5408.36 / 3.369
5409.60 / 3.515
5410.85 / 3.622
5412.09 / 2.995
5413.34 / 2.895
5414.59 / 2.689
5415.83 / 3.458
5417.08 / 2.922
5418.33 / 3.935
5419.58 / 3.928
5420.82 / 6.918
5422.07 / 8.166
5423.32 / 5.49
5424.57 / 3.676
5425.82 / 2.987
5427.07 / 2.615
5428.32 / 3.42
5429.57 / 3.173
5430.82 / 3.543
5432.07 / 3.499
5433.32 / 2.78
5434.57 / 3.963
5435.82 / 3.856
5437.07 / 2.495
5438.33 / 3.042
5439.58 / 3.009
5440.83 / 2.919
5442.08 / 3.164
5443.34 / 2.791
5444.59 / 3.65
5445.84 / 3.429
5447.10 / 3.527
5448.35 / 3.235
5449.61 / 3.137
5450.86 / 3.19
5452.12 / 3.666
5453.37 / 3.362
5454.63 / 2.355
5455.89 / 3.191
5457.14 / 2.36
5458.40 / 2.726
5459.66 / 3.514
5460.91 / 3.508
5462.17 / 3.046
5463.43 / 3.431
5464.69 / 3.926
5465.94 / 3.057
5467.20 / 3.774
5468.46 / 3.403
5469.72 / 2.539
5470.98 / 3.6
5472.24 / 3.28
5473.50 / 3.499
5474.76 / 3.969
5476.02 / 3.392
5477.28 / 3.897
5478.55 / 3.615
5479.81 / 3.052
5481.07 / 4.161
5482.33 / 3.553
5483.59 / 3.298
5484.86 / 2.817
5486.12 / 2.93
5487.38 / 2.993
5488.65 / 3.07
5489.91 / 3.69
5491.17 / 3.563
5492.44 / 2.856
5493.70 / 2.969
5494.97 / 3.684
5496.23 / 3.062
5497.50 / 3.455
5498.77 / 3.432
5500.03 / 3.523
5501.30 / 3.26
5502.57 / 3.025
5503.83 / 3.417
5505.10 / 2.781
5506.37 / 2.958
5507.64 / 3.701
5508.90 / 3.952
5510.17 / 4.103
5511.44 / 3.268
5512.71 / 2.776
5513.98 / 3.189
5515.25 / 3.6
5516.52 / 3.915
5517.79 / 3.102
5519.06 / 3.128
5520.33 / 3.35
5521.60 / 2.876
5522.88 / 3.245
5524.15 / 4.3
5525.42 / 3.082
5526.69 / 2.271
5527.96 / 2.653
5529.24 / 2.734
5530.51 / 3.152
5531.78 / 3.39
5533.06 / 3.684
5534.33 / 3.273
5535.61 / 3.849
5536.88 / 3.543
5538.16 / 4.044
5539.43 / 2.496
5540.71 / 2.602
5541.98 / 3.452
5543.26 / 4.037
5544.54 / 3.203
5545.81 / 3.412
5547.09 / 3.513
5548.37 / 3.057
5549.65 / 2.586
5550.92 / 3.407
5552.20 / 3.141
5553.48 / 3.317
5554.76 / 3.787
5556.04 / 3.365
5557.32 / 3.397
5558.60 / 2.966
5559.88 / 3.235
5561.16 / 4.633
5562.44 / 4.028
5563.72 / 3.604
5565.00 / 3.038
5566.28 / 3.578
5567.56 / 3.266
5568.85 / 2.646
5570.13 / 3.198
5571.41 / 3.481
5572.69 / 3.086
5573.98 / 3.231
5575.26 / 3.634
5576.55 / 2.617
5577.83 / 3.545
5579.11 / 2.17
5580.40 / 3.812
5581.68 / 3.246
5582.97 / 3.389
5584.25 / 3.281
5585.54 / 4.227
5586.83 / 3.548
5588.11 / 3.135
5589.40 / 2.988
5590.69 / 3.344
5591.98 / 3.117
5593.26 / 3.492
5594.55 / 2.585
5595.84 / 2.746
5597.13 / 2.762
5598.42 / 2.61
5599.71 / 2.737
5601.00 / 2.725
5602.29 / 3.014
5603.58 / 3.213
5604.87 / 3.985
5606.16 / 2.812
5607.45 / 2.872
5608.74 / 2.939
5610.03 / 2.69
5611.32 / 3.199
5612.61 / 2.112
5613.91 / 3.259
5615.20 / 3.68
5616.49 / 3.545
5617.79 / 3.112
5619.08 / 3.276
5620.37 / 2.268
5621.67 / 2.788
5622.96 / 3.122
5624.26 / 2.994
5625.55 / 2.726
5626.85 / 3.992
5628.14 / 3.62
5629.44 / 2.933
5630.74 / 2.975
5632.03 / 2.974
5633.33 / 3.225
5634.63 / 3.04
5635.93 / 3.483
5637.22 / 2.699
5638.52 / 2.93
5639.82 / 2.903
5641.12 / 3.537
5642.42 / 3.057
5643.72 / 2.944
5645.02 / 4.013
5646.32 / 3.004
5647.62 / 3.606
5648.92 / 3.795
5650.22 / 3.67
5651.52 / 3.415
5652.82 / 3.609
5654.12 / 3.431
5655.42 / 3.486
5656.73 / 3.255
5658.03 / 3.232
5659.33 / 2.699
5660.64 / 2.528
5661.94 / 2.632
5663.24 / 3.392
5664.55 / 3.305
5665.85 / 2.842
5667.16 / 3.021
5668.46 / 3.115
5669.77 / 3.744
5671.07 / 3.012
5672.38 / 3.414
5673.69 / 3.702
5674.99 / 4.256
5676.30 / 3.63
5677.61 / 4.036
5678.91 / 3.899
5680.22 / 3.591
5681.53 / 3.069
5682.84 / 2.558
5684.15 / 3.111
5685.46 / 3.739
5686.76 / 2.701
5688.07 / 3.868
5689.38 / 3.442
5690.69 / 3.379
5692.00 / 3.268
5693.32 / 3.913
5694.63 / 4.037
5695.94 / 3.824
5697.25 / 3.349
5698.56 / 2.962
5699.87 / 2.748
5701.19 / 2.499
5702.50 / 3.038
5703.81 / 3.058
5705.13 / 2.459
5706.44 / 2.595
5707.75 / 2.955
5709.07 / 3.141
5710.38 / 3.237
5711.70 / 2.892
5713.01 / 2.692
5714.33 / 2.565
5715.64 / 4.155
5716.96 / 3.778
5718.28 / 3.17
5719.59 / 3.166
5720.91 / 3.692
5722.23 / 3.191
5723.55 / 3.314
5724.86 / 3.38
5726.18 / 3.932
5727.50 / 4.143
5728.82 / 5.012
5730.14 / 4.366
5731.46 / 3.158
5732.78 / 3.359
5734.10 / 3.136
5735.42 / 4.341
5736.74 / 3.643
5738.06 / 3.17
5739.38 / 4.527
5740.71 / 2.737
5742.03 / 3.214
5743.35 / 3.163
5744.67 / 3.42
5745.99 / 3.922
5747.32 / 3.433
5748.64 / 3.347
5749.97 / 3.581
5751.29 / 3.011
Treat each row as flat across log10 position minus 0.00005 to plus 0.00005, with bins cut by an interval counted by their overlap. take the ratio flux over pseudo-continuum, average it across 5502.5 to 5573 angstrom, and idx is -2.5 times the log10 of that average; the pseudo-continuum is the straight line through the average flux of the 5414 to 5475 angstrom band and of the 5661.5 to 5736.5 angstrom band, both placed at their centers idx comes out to 0.038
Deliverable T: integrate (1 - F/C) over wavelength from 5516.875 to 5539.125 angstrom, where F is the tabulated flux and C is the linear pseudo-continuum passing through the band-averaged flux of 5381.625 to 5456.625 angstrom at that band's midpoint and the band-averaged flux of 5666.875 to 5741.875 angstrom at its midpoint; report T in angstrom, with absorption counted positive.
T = 1.5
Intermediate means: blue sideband 3.56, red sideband 3.4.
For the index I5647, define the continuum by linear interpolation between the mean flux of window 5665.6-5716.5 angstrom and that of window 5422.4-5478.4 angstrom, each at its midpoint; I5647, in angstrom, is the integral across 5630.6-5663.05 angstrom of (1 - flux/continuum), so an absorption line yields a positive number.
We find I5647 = 0.75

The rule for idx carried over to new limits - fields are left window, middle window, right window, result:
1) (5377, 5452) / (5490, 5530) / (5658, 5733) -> 0.072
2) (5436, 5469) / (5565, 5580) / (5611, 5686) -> 0.030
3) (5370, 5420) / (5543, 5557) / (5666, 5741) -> 0.045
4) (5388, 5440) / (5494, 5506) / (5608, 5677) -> 0.063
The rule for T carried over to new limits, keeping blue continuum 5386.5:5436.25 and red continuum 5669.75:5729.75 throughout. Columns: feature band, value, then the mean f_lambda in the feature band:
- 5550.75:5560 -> 0.5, 3.33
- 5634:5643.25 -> 1.0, 3.09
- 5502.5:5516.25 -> 0.8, 3.37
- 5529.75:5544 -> 0.6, 3.4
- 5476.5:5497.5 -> 1.7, 3.33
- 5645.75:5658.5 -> -0.1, 3.46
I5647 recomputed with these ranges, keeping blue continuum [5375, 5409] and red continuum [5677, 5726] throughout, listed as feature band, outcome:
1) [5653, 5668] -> 1.0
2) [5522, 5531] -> 1.0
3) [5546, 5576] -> 0.4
